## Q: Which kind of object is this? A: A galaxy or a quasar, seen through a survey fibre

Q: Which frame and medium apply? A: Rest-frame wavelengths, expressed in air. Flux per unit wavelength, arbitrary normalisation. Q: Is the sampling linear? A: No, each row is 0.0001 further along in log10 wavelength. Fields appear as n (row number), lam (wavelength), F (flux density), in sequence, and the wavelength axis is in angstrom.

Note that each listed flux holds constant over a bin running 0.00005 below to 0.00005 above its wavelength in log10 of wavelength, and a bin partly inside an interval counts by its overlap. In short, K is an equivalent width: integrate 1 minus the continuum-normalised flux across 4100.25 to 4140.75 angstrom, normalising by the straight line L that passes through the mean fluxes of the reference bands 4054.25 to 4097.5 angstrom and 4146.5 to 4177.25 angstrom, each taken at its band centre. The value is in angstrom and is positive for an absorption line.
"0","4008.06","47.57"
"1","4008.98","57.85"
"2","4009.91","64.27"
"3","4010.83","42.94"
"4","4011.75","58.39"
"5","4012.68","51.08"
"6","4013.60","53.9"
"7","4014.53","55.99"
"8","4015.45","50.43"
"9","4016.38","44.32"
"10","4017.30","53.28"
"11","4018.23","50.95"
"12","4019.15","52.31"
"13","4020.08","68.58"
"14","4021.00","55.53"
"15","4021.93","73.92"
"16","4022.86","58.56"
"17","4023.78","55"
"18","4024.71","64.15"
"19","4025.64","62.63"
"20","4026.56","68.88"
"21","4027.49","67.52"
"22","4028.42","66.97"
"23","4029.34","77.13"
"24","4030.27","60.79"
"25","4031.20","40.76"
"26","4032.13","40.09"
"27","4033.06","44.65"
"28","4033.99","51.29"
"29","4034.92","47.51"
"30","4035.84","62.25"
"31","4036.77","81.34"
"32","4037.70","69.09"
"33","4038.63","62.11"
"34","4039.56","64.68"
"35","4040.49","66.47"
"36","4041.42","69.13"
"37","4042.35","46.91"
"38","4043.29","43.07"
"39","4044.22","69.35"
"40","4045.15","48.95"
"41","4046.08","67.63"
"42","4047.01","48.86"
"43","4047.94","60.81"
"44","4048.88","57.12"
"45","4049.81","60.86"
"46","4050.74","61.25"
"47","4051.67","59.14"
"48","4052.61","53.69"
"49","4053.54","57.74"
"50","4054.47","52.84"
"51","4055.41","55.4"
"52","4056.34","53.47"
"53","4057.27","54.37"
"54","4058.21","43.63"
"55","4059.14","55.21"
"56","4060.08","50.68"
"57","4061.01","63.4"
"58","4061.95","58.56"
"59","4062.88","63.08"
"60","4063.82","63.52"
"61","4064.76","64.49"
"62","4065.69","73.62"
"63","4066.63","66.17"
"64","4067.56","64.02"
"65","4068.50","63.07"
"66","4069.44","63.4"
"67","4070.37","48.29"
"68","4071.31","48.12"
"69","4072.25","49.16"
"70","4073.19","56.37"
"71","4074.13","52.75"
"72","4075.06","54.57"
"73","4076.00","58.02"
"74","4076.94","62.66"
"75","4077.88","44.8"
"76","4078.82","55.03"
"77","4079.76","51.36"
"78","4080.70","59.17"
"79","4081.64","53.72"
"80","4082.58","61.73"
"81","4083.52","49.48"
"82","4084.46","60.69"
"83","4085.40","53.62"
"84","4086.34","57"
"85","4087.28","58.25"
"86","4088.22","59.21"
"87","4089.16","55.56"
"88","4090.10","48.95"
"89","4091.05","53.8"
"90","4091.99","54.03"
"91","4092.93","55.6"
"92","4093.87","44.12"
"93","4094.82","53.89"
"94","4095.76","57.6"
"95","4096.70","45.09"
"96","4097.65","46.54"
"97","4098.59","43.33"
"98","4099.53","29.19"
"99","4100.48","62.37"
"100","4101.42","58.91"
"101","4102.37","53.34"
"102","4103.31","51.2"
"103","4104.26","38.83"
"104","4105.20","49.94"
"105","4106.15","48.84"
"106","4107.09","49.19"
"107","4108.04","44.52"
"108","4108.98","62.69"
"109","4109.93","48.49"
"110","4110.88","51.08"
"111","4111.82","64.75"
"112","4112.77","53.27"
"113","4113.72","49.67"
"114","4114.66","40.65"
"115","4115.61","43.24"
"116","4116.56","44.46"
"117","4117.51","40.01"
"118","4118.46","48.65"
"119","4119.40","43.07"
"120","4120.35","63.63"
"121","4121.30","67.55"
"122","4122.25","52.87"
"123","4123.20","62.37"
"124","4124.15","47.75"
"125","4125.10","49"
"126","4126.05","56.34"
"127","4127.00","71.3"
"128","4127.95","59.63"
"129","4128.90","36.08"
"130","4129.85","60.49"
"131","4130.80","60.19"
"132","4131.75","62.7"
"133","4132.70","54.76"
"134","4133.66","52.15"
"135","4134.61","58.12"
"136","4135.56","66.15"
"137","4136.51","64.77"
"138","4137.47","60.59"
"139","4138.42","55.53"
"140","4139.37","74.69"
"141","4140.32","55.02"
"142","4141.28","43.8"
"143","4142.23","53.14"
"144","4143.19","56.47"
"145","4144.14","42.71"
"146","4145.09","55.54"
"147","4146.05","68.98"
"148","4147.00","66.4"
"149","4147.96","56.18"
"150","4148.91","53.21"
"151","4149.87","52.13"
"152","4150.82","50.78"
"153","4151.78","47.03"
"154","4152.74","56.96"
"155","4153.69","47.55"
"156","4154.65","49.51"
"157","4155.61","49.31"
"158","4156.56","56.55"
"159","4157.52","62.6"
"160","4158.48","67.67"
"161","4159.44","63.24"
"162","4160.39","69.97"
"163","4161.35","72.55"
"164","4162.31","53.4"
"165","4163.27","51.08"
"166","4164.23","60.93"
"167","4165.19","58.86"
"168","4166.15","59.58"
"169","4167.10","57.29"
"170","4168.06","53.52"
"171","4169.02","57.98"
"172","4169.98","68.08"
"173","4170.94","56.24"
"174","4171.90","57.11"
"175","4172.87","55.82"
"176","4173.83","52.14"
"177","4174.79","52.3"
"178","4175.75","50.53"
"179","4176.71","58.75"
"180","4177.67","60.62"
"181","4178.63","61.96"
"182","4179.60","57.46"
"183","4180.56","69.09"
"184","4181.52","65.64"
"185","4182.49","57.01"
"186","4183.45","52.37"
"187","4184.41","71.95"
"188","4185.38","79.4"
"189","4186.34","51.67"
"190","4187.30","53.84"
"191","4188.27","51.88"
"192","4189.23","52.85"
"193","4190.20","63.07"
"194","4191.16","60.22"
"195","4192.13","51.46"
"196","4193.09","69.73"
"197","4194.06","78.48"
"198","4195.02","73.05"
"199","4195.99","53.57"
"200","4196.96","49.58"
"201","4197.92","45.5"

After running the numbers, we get 1.5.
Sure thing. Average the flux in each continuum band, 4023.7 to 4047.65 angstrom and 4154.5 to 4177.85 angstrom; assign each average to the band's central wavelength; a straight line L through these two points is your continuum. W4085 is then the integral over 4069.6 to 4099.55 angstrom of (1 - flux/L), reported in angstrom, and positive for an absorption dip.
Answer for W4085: 3.1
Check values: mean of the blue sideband 59.6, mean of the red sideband 58.3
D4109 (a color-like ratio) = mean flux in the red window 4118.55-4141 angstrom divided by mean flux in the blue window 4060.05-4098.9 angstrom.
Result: 1.0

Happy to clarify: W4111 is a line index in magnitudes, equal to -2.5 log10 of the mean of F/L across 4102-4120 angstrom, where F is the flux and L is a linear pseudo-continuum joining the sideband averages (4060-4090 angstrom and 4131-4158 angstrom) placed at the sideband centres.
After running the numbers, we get 0.17 mag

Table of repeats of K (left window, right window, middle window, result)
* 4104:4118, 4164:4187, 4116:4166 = -2.6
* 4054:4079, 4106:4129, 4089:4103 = 0.9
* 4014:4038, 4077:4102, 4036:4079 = -2.1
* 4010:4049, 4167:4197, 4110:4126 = 2.1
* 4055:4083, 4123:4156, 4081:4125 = 3.7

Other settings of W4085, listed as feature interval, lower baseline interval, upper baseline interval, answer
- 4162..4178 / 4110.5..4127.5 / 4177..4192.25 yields 0.5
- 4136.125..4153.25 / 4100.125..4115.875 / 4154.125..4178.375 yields -0.2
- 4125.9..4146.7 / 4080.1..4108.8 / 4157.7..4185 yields -0.6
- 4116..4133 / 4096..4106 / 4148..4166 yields -0.9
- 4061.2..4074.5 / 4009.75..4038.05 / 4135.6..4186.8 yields -0.4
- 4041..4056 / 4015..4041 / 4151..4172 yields 0.5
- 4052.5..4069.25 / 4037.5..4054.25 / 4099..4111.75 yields -0.6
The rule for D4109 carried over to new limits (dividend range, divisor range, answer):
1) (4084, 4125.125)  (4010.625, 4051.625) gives 0.89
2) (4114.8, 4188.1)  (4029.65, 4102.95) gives 1.02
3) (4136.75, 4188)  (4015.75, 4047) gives 0.98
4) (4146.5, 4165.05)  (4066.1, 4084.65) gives 1.02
